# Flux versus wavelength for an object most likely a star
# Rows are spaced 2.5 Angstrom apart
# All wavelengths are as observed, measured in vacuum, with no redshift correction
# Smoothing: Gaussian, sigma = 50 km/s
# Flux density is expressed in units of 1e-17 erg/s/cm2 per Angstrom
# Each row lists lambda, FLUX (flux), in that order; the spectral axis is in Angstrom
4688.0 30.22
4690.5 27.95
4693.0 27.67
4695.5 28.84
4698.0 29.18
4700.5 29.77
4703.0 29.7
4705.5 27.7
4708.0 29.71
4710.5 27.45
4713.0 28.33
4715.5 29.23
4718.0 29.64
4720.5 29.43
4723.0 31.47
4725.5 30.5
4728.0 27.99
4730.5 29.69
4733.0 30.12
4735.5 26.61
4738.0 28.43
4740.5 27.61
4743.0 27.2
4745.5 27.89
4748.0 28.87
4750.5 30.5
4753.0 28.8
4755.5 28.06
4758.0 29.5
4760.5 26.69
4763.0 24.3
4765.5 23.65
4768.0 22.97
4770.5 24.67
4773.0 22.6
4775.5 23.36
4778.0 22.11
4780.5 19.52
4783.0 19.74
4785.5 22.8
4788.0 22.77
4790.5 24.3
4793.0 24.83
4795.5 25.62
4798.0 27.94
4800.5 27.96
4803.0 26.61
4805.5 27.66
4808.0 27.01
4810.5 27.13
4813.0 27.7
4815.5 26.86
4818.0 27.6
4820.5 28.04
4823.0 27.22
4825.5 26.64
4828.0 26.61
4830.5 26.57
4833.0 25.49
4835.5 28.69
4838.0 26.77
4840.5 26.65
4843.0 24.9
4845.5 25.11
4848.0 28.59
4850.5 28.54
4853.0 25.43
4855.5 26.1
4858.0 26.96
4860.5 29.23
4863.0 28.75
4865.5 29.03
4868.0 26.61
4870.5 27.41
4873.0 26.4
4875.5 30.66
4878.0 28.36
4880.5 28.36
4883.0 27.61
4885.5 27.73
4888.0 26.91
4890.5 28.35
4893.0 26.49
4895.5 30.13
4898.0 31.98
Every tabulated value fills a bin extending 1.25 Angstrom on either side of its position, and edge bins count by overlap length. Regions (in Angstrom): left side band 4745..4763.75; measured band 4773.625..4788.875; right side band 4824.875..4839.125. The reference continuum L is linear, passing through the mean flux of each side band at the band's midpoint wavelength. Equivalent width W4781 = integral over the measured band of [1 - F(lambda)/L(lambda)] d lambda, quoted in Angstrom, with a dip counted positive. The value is 3.3 Angstrom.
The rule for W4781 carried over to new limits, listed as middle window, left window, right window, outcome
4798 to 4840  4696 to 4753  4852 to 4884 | 1.5 Angstrom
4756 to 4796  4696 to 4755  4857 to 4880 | 6.9 Angstrom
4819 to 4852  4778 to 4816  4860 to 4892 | -0.5 Angstrom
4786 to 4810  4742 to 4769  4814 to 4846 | 0.8 Angstrom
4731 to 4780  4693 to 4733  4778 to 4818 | 1.4 Angstrom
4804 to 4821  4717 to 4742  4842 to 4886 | 0.5 Angstrom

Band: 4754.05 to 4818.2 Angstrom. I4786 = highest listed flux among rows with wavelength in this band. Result 29.5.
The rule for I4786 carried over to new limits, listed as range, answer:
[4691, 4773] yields 31.47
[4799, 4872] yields 29.23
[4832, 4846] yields 28.69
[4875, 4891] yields 30.66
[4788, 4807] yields 27.96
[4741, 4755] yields 30.5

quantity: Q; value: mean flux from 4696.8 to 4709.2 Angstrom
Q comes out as 29.2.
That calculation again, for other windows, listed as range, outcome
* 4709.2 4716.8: 28.4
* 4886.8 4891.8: 27.6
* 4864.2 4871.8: 27.7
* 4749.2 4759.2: 29.2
